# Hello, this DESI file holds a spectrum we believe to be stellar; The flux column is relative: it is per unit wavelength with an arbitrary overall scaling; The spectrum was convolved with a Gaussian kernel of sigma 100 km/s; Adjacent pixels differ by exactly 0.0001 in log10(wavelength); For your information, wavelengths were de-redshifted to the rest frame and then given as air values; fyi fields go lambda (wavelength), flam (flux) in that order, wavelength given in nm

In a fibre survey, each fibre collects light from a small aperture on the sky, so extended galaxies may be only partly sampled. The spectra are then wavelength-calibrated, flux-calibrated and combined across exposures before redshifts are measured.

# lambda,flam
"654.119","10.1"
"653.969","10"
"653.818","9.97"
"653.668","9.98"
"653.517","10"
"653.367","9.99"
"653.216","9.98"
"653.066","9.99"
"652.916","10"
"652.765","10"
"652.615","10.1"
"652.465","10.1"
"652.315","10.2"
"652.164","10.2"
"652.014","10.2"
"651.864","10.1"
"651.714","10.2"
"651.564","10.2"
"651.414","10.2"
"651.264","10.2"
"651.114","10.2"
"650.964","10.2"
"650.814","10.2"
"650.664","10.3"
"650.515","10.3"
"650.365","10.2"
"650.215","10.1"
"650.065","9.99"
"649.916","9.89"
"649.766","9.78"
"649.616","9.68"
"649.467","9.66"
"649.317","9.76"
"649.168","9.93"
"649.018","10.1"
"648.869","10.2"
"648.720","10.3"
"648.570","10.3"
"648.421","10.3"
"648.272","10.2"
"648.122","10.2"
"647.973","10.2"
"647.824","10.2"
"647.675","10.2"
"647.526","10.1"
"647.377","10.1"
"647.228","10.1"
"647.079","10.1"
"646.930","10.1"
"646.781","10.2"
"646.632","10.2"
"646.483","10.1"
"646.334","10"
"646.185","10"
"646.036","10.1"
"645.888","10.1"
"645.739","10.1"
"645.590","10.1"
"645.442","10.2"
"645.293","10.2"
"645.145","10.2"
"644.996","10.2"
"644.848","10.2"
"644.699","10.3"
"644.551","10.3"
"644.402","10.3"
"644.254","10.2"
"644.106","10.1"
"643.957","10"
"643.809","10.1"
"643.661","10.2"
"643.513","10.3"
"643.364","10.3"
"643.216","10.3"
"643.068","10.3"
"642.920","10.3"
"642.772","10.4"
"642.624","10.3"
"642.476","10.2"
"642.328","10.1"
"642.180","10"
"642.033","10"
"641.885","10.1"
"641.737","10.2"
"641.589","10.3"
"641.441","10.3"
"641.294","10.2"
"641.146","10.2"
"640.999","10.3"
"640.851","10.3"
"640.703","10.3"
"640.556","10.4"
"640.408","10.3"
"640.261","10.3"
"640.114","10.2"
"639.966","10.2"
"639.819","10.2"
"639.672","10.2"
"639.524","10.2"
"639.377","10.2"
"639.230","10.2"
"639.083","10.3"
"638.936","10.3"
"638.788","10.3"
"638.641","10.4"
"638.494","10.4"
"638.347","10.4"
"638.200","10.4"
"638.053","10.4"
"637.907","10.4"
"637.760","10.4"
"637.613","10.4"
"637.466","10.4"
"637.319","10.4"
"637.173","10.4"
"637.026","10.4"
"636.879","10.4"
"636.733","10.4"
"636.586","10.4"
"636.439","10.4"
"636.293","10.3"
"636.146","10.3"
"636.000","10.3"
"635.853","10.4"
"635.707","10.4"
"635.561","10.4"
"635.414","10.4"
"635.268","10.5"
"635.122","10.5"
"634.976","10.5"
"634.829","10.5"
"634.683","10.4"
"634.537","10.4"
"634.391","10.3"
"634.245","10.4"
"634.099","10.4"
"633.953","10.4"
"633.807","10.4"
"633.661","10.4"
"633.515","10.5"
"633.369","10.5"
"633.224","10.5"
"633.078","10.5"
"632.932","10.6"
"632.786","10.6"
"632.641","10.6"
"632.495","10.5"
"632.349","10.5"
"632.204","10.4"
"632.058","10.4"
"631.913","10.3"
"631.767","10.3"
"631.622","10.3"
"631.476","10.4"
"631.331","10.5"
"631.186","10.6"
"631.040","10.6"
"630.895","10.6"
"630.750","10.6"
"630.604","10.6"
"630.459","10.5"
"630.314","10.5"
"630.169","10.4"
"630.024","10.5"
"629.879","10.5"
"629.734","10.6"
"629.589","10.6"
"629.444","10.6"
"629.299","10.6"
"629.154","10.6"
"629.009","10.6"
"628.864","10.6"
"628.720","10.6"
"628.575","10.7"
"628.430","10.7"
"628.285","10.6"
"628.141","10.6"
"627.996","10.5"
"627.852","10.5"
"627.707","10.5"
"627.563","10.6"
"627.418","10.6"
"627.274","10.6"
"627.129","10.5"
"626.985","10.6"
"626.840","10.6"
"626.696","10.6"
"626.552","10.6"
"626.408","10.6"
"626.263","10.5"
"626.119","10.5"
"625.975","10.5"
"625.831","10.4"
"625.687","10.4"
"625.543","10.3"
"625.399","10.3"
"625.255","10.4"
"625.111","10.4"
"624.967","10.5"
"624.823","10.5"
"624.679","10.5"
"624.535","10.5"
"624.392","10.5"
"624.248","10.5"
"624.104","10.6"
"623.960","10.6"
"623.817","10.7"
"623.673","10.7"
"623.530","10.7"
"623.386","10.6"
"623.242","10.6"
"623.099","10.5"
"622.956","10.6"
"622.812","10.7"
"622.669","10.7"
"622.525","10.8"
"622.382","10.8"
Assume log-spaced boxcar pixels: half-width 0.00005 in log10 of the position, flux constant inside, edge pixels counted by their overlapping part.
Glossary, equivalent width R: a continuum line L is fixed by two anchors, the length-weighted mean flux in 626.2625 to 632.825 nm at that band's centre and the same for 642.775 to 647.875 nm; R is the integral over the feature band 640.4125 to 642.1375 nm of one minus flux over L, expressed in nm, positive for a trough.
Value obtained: 0.01 nm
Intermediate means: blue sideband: 10.5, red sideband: 10.2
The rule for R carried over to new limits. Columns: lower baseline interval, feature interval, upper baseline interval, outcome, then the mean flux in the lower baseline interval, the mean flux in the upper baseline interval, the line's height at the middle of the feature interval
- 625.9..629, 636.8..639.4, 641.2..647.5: -0.01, 10.6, 10.2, 10.3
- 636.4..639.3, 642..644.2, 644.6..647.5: 0.01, 10.4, 10.1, 10.2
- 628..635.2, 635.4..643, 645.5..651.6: 0.02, 10.5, 10.1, 10.3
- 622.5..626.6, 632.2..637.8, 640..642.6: -0.05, 10.5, 10.2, 10.3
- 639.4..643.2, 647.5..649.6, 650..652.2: 0.02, 10.2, 10.2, 10.2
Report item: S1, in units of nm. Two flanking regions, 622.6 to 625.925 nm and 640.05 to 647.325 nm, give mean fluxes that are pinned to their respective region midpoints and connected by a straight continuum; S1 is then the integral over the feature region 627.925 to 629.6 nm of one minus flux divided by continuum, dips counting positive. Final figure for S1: -0.02 nm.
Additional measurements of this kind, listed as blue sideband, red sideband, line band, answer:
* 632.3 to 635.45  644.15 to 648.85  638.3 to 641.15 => 0.01 nm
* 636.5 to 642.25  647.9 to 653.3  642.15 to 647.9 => 0.01 nm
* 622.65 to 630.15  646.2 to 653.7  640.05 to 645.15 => 0.01 nm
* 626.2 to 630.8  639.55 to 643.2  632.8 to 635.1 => -0.01 nm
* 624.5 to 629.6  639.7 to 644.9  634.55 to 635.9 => -0.01 nm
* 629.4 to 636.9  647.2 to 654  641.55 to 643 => 0.01 nm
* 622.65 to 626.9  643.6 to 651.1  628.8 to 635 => -0.05 nm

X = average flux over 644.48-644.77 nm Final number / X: 10.3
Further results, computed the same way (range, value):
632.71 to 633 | 10.6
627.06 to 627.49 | 10.6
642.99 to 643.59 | 10.3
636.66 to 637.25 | 10.4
